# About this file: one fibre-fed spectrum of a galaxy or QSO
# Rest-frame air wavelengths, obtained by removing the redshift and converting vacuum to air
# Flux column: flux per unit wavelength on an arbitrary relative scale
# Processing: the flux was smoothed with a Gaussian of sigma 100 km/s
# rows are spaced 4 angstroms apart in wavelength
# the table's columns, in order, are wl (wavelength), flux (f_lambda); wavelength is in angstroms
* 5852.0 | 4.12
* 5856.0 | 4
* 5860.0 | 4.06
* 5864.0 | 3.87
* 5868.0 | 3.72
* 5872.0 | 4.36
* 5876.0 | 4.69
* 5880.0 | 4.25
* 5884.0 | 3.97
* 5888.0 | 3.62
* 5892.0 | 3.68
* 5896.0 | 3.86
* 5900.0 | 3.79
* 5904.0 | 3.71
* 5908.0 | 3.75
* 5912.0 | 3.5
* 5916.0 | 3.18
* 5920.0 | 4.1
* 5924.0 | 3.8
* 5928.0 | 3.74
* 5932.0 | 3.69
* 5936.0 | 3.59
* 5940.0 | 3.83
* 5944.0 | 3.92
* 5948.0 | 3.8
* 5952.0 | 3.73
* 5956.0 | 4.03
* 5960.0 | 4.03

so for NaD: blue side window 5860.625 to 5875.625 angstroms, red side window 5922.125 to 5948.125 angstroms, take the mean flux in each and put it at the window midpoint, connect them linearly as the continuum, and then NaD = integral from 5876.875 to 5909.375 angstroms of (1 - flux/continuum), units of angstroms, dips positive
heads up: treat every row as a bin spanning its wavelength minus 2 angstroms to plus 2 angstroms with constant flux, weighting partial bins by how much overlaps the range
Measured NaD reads 0.78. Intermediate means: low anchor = 4.07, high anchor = 3.76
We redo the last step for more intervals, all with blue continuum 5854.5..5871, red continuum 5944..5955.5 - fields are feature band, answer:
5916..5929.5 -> 0.3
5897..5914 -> 0.8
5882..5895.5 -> 0.5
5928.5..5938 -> 0.5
